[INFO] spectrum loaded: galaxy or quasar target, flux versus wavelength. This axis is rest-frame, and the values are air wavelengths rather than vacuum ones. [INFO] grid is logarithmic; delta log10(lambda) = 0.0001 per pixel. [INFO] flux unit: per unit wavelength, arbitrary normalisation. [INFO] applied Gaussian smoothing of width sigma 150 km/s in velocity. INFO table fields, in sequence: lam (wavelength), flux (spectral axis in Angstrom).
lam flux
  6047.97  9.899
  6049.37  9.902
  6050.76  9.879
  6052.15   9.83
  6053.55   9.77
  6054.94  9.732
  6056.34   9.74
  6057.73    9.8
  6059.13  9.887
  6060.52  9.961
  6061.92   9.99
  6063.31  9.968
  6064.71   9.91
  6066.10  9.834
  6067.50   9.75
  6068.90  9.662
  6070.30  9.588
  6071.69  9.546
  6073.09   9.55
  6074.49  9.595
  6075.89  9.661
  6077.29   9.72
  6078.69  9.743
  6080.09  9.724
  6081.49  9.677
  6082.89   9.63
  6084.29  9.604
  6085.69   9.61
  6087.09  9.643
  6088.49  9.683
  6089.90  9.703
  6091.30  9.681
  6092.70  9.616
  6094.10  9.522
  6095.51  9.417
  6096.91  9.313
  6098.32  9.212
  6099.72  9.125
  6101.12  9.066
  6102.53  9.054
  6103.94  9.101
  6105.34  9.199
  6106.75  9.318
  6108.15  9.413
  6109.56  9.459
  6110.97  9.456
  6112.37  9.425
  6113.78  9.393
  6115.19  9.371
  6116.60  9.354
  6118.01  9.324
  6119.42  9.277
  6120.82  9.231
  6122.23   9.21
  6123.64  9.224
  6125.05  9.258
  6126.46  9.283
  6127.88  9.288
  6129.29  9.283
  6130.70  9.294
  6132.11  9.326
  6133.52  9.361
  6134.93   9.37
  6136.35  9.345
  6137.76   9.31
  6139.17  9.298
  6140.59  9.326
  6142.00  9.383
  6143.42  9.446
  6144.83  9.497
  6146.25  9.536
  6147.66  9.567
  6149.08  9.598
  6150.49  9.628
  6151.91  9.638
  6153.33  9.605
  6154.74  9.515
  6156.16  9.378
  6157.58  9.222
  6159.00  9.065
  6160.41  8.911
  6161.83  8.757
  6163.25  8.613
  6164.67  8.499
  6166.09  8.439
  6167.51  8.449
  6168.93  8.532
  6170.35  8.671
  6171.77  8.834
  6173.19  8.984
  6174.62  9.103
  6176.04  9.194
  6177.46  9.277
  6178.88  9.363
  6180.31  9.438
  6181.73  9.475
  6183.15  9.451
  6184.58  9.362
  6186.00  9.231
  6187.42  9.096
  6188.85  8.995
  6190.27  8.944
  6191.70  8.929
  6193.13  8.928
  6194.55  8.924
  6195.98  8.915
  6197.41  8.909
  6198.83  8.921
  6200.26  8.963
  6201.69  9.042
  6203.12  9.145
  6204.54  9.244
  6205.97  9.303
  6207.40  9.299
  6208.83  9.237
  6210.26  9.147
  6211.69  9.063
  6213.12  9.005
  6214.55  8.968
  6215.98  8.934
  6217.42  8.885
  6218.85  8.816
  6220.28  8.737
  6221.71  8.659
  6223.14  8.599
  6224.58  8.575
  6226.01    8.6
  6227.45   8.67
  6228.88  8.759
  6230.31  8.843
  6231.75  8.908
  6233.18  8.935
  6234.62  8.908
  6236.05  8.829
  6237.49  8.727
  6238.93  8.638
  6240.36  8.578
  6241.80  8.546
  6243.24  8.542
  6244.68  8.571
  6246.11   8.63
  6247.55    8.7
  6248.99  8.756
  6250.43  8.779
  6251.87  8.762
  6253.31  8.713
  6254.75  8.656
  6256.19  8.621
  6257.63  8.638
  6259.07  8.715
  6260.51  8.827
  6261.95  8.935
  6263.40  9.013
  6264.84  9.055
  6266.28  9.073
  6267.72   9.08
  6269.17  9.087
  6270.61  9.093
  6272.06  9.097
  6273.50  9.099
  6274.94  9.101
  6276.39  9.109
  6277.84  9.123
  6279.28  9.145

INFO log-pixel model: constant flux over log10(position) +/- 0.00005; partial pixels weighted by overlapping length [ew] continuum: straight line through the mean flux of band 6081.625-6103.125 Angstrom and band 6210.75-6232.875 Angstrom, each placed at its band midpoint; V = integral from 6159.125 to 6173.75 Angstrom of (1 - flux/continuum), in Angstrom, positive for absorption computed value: 0.7 Angstrom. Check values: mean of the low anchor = 9.47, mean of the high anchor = 8.81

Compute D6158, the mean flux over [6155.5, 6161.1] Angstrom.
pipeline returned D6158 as 9.15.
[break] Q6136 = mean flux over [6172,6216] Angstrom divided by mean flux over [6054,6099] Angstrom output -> 0.9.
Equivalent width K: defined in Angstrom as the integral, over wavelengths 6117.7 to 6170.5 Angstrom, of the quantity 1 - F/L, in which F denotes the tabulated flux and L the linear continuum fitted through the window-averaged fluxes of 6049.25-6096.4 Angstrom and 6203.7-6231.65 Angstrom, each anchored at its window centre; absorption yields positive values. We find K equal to 0.6 Angstrom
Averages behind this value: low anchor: 9.72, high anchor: 8.91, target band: 9.21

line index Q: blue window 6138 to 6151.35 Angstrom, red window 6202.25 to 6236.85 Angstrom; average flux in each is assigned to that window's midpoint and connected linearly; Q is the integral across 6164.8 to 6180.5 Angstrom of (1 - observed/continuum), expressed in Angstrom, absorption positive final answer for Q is 0.6 Angstrom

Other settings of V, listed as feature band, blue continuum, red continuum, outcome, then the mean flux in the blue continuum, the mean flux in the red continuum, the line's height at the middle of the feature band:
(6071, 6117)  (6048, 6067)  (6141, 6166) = 0.8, 9.86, 9.27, 9.63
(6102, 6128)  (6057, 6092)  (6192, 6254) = 0.5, 9.73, 8.85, 9.49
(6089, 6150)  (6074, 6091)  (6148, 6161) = 1.1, 9.67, 9.41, 9.53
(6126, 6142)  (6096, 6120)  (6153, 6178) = -0.3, 9.29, 8.94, 9.13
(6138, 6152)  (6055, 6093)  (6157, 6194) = -0.4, 9.72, 8.99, 9.21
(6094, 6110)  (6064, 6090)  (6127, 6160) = 0.5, 9.67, 9.4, 9.57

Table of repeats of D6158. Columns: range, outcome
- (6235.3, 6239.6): 8.73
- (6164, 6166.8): 8.47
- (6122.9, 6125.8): 9.24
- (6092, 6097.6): 9.47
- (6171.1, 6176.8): 9.03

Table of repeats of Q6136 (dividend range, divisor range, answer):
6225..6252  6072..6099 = 0.91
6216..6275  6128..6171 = 0.96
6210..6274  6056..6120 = 0.92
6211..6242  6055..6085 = 0.90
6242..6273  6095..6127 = 0.95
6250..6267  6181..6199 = 0.97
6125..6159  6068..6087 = 0.98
